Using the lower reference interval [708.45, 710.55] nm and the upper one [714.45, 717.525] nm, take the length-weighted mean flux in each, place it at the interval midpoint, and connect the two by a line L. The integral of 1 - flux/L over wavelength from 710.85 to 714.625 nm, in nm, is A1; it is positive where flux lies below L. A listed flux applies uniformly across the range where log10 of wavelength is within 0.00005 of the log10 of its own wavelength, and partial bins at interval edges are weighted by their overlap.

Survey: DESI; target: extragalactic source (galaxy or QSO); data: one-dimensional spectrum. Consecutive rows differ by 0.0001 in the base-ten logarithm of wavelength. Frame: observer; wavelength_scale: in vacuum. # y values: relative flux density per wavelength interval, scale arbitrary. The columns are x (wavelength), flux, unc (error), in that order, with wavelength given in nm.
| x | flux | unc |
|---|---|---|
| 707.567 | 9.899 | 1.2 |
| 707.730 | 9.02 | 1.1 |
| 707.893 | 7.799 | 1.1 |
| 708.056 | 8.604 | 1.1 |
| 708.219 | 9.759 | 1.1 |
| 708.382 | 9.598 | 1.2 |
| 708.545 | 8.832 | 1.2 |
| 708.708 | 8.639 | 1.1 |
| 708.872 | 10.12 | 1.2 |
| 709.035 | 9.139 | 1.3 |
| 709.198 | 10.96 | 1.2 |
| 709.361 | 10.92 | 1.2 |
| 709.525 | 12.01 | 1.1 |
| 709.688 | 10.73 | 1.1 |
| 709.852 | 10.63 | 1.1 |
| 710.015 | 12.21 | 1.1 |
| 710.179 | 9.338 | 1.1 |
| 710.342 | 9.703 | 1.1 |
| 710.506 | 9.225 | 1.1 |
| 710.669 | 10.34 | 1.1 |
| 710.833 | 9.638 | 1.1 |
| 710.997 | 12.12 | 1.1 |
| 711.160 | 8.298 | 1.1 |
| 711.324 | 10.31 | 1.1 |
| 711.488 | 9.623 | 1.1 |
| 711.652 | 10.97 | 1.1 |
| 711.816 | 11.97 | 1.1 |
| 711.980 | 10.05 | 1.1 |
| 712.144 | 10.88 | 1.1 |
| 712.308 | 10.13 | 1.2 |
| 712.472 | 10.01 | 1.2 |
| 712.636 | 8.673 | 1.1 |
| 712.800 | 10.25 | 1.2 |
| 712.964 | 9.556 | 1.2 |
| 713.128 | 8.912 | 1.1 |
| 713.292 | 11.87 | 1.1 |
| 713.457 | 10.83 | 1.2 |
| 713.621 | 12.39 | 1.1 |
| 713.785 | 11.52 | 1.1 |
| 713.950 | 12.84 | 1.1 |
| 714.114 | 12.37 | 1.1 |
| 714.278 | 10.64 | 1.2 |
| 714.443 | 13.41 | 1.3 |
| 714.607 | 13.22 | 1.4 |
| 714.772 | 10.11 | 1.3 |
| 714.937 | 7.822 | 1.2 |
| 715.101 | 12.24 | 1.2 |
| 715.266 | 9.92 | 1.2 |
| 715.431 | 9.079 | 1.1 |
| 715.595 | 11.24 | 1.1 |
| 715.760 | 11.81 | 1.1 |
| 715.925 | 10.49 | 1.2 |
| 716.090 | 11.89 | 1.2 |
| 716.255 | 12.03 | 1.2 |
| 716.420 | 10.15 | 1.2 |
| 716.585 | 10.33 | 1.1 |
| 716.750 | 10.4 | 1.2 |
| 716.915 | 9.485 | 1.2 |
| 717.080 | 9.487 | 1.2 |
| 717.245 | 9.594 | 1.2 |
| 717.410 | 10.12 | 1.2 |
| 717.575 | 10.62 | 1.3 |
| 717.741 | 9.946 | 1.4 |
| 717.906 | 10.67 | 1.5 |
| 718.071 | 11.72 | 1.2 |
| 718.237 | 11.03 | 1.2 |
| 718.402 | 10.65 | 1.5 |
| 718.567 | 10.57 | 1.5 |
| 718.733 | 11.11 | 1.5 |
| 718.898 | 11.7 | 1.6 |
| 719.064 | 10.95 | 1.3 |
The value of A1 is -0.16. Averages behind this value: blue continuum 10.2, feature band 10.8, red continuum 10.6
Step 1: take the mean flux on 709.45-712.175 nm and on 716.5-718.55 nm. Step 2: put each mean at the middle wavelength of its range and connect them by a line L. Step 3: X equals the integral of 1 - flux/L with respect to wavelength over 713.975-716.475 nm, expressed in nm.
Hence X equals -0.18 nm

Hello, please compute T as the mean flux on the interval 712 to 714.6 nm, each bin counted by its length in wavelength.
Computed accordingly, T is 11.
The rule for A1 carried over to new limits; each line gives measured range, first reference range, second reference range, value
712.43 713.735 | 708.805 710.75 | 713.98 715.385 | 0.074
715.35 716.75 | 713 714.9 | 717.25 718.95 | 0.034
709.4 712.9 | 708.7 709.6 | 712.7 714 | 0.105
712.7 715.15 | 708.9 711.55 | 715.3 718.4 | -0.167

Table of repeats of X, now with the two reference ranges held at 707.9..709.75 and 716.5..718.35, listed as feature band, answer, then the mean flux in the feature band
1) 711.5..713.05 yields -0.03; 10.2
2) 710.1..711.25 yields 0.02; 9.82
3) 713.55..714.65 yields -0.24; 12.3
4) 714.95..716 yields -0.04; 10.6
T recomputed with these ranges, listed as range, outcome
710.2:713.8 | 10.3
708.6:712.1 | 10.3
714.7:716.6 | 10.6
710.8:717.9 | 10.6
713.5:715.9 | 11.3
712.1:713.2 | 9.75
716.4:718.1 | 10.2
